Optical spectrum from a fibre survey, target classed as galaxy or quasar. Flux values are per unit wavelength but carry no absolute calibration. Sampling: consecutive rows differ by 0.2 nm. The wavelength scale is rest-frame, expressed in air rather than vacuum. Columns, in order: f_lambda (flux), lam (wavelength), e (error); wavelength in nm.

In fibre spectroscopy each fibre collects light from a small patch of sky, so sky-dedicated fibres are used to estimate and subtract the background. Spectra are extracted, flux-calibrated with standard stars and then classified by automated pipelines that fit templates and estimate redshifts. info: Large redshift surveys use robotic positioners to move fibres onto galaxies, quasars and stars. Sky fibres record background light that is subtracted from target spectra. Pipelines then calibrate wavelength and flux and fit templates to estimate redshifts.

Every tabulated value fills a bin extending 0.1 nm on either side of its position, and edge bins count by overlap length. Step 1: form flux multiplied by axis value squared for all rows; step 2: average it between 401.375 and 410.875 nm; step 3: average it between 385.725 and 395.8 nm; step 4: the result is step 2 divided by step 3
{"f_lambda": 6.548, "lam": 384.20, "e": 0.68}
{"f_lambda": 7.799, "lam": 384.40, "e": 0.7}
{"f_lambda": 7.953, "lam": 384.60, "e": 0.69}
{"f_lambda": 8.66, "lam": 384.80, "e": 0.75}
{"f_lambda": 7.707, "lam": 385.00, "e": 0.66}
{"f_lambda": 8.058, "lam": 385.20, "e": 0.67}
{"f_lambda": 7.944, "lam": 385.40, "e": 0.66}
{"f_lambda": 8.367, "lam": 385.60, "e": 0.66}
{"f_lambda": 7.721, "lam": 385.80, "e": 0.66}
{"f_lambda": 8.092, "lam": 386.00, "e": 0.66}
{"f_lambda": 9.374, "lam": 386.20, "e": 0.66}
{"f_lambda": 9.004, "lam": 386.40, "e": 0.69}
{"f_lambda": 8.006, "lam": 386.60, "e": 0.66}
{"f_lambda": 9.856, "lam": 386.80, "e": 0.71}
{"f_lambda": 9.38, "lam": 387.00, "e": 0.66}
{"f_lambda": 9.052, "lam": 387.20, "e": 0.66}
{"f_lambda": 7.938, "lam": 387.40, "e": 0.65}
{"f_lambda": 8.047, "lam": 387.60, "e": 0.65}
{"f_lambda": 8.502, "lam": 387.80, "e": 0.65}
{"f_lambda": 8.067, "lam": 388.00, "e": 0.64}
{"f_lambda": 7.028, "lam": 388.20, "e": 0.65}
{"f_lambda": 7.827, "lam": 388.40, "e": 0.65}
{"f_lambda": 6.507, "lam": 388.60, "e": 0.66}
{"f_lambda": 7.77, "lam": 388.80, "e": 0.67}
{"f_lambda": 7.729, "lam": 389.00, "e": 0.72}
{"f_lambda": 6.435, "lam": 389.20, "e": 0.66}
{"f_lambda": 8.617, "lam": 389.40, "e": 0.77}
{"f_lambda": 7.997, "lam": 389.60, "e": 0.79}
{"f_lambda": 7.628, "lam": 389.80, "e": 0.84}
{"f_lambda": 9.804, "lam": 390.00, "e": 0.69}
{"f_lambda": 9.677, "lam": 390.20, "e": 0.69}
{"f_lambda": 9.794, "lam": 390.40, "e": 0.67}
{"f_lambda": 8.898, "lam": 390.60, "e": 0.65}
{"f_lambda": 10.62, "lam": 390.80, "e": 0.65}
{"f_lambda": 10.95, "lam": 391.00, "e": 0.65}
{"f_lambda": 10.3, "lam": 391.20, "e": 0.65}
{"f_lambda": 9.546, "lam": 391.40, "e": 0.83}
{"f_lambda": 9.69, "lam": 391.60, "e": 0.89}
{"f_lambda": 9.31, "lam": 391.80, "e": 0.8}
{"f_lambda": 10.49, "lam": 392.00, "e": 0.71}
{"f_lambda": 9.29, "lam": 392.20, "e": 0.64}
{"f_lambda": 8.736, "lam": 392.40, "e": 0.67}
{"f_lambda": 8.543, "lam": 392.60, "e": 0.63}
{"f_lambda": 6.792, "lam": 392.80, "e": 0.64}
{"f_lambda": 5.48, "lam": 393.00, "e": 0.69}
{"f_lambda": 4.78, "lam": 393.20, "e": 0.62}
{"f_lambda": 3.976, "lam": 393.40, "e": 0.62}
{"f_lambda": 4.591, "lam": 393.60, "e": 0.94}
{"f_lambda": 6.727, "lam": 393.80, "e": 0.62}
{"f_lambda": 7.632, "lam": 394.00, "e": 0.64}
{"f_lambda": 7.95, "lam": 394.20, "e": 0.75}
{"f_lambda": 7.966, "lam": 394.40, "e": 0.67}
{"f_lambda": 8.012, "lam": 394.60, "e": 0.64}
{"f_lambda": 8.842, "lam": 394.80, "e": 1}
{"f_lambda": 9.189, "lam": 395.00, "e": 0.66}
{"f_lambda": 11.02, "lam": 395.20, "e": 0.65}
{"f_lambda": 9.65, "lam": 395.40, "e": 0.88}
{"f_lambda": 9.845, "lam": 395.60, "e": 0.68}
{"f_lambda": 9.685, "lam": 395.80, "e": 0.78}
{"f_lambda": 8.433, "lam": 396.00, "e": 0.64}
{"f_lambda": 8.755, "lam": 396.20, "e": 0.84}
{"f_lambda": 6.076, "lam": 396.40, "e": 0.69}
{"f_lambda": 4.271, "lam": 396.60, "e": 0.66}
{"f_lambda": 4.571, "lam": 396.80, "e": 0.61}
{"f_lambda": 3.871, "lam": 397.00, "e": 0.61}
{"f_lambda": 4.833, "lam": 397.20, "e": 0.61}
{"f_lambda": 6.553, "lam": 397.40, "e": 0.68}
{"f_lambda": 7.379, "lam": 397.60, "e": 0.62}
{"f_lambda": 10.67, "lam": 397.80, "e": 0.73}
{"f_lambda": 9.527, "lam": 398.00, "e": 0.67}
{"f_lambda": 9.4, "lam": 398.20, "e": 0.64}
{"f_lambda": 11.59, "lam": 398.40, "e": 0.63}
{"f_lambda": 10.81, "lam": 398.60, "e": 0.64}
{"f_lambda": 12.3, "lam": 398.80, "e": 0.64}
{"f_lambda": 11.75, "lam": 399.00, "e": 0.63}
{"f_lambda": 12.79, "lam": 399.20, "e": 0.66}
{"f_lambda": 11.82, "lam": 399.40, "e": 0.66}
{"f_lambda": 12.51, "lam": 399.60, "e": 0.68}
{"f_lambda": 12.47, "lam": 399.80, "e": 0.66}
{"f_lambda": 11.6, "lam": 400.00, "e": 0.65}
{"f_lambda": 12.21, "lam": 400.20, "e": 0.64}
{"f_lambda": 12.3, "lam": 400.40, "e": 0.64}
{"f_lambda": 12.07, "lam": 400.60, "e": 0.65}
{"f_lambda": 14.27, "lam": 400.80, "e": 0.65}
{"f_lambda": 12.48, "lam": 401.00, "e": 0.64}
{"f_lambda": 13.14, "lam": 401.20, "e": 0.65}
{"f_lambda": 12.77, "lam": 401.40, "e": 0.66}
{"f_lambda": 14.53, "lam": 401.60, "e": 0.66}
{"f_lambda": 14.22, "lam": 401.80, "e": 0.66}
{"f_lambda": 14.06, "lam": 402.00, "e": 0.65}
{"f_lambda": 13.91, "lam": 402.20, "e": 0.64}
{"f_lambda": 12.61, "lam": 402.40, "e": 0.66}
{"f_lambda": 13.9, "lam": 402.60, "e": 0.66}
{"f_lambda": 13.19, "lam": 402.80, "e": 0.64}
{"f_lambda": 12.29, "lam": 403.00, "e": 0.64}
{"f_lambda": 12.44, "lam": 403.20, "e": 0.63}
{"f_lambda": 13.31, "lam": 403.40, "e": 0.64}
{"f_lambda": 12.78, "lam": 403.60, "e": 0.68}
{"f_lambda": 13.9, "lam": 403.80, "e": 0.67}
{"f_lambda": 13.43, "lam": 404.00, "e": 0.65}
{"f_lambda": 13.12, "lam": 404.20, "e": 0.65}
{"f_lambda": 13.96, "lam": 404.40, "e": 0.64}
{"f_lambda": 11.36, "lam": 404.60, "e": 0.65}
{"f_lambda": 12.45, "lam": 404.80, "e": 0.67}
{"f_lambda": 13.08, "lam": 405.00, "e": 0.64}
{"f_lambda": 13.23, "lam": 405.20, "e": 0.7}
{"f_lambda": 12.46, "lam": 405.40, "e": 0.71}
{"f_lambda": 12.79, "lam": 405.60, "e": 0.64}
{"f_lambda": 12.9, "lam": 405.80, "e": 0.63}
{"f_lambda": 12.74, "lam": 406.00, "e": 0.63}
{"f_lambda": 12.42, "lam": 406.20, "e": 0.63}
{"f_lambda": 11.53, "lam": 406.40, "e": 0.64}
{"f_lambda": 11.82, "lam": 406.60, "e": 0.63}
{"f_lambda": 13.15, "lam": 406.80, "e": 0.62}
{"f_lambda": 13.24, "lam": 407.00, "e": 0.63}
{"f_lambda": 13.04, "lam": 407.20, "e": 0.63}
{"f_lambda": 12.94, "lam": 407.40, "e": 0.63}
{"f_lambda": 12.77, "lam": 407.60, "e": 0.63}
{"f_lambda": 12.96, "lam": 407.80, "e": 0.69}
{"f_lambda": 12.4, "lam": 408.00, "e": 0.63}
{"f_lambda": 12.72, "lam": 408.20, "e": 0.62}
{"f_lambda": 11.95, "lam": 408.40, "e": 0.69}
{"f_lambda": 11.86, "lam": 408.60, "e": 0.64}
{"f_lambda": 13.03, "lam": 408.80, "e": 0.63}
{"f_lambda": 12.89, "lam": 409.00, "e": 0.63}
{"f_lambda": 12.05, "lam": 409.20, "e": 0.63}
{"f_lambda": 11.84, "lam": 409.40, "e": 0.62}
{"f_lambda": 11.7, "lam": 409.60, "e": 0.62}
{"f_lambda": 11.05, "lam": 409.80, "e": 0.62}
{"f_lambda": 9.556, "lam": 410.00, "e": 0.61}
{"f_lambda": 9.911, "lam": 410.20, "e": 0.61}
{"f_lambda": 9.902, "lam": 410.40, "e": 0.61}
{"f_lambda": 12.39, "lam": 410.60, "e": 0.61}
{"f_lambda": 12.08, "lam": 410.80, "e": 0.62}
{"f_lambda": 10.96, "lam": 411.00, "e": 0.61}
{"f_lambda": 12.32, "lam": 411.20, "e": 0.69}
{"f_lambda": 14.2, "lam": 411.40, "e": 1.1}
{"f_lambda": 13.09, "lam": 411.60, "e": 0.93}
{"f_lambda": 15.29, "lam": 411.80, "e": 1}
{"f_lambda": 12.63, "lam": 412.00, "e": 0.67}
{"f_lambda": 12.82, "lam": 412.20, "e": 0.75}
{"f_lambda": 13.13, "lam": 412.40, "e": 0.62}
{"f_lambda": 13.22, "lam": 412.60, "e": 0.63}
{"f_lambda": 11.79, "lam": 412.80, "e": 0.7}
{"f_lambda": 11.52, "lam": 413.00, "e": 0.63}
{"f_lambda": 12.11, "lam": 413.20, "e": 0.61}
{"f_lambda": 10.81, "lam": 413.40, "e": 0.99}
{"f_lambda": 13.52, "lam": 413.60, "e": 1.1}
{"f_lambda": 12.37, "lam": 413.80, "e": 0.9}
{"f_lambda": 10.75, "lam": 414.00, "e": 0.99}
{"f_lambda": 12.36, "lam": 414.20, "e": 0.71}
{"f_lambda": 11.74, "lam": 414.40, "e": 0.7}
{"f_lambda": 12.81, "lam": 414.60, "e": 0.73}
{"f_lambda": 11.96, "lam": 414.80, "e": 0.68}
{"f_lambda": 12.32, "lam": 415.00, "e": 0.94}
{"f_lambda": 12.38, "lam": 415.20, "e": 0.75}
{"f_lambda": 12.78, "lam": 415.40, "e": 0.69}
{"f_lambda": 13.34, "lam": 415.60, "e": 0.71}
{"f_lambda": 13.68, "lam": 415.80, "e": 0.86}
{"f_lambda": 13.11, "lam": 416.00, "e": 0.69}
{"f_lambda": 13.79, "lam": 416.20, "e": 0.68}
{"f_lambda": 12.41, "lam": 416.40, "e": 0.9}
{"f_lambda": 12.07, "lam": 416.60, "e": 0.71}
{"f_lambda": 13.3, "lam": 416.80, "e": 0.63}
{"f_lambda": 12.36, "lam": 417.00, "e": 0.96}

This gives 1.6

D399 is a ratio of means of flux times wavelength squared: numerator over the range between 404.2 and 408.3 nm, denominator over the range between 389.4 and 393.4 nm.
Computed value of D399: 1.6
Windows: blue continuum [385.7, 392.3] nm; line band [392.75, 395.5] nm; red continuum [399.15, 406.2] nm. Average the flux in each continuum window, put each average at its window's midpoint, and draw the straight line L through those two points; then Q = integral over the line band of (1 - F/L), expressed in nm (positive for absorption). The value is 0.80 nm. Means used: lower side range 8.76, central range 7.34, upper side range 12.9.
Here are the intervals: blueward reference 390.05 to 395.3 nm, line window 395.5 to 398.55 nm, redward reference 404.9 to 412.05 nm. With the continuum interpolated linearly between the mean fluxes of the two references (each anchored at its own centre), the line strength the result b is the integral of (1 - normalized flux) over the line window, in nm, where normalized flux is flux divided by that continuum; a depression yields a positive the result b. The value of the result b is 0.57 nm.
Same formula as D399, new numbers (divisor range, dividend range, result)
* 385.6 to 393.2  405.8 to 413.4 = 1.59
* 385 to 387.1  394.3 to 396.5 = 1.09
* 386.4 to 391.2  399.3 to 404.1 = 1.62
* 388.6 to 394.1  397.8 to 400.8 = 1.49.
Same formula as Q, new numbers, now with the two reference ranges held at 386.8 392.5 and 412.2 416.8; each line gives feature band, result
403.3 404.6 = -0.28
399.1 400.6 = -0.28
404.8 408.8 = -0.46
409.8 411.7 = 0.06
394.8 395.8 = -0.02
